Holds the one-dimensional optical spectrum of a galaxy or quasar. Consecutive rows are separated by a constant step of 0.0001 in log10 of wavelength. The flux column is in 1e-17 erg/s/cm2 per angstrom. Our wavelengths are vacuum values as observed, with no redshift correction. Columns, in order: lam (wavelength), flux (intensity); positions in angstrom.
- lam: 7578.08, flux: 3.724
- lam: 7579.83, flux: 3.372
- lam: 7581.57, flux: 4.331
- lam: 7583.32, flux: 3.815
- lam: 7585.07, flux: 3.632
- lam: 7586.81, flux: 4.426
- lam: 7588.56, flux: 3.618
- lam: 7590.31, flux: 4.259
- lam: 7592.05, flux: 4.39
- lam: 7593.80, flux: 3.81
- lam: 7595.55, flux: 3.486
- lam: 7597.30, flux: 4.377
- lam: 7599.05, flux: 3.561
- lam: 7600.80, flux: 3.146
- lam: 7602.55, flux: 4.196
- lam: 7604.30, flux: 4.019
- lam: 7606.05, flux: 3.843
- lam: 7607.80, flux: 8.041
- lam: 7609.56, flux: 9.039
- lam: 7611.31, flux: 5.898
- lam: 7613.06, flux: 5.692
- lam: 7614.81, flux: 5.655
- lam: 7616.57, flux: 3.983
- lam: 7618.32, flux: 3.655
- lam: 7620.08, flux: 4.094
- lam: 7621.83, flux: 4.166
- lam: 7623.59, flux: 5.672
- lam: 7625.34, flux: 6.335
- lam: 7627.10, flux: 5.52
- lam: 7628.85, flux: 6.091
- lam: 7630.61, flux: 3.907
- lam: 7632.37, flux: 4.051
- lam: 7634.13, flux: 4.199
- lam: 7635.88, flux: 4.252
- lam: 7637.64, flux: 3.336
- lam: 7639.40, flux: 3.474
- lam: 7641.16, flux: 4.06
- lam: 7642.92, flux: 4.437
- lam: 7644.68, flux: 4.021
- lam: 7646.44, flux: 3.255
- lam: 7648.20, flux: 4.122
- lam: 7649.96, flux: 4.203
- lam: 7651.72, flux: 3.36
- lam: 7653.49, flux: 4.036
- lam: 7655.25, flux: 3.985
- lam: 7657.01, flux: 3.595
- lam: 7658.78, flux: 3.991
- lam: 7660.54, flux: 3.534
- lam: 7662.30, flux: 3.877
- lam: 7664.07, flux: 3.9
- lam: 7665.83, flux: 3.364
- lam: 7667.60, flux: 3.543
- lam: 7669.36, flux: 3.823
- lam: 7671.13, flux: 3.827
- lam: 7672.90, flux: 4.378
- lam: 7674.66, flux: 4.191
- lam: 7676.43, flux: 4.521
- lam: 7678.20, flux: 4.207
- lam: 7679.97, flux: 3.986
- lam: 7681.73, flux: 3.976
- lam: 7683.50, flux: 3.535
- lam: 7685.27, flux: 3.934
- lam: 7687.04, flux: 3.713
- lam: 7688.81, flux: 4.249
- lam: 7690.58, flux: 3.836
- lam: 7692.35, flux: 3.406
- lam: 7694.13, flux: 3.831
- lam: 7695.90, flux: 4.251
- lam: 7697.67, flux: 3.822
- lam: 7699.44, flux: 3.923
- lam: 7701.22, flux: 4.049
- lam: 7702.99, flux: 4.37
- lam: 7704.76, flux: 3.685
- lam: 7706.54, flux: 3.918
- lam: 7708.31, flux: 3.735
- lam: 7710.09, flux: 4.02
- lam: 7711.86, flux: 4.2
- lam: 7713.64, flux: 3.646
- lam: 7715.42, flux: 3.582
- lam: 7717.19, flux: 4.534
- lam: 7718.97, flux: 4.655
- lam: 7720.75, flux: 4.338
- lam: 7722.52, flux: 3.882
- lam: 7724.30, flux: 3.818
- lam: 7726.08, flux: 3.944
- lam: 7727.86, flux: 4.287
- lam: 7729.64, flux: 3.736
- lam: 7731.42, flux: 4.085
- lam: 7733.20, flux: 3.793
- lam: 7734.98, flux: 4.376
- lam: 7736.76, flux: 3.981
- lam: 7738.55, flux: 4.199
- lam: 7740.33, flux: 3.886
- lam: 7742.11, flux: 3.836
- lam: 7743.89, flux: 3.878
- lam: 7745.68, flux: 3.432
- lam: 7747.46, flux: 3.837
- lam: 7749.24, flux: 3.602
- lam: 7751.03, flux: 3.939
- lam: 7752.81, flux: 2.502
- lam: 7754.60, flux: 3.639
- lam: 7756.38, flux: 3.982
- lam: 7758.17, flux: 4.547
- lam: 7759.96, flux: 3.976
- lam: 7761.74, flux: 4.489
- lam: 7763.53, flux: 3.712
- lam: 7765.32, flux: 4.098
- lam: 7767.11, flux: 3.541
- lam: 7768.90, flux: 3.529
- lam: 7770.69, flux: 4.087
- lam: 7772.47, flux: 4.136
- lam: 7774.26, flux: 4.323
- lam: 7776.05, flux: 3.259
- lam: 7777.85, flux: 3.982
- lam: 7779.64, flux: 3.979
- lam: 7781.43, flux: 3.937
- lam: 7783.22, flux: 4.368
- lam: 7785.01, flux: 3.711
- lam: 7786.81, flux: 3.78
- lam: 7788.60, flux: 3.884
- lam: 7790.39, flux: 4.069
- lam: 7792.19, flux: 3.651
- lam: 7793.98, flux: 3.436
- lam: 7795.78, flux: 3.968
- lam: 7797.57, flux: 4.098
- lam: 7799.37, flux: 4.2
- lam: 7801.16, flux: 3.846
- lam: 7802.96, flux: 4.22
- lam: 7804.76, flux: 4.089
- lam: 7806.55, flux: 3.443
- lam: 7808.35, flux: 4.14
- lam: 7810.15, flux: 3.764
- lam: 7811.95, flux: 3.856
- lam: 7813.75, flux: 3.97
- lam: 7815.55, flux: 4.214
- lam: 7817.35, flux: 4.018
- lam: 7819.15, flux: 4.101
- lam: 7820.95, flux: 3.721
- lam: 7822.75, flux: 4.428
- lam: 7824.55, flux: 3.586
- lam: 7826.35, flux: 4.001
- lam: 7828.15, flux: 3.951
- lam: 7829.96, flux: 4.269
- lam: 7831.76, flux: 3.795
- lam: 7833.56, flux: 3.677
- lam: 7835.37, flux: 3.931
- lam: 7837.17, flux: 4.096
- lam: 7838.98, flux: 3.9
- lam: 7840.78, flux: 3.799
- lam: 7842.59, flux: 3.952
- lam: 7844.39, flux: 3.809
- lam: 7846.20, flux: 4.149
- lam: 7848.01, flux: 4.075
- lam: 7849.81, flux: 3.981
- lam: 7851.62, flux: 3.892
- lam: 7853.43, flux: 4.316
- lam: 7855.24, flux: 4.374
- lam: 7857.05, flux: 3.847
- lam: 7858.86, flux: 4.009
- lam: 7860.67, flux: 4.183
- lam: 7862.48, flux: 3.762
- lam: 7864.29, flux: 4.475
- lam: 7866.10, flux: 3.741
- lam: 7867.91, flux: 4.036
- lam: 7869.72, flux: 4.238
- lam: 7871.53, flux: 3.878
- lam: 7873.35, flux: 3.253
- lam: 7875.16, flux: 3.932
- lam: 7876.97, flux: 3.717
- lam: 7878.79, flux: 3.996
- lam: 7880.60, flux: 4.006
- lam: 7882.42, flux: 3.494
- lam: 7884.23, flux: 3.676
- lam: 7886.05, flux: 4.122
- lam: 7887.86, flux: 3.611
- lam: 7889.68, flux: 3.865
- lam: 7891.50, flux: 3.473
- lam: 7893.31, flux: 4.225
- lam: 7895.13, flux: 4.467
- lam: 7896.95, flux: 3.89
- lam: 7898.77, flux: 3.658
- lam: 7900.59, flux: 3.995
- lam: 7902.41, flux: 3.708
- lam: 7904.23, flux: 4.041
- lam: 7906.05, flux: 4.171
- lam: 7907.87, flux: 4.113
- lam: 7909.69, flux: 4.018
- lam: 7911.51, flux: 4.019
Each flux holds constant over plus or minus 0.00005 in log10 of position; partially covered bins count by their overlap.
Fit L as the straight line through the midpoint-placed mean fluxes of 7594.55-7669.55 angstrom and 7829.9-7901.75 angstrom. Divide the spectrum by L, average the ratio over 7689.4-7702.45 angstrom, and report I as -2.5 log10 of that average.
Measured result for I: 0.099 mag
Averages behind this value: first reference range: 4.39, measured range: 3.89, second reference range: 3.93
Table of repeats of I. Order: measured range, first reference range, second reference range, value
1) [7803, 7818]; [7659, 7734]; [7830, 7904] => 0.00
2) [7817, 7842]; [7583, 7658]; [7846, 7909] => 0.03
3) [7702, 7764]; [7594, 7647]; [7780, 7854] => 0.08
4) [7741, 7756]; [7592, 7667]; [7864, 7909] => 0.16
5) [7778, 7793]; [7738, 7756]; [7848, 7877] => -0.04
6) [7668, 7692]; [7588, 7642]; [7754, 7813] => 0.10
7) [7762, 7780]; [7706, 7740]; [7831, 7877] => 0.03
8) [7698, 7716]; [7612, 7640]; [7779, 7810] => 0.10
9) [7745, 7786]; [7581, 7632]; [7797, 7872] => 0.10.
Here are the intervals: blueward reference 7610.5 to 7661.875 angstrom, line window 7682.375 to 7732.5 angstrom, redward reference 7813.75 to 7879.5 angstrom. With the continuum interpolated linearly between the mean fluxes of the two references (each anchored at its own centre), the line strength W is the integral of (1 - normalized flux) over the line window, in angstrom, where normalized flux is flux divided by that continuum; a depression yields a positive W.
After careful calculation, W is 3.1 angstrom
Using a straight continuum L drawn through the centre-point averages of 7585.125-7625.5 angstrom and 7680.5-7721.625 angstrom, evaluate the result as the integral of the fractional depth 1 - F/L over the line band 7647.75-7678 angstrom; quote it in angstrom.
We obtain 2.54 angstrom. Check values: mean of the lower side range 4.71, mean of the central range 3.9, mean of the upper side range 3.97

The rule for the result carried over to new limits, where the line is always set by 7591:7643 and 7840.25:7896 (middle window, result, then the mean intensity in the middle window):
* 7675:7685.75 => 1.10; 4.04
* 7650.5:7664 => 2.30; 3.79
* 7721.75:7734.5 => 1.19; 3.95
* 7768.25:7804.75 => 2.23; 3.93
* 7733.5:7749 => 1.47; 3.91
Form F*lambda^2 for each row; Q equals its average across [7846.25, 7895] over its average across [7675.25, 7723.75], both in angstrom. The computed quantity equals 1.0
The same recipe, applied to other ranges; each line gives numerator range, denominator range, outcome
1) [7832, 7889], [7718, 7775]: 1.03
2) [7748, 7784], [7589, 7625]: 0.85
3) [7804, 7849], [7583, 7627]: 0.89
